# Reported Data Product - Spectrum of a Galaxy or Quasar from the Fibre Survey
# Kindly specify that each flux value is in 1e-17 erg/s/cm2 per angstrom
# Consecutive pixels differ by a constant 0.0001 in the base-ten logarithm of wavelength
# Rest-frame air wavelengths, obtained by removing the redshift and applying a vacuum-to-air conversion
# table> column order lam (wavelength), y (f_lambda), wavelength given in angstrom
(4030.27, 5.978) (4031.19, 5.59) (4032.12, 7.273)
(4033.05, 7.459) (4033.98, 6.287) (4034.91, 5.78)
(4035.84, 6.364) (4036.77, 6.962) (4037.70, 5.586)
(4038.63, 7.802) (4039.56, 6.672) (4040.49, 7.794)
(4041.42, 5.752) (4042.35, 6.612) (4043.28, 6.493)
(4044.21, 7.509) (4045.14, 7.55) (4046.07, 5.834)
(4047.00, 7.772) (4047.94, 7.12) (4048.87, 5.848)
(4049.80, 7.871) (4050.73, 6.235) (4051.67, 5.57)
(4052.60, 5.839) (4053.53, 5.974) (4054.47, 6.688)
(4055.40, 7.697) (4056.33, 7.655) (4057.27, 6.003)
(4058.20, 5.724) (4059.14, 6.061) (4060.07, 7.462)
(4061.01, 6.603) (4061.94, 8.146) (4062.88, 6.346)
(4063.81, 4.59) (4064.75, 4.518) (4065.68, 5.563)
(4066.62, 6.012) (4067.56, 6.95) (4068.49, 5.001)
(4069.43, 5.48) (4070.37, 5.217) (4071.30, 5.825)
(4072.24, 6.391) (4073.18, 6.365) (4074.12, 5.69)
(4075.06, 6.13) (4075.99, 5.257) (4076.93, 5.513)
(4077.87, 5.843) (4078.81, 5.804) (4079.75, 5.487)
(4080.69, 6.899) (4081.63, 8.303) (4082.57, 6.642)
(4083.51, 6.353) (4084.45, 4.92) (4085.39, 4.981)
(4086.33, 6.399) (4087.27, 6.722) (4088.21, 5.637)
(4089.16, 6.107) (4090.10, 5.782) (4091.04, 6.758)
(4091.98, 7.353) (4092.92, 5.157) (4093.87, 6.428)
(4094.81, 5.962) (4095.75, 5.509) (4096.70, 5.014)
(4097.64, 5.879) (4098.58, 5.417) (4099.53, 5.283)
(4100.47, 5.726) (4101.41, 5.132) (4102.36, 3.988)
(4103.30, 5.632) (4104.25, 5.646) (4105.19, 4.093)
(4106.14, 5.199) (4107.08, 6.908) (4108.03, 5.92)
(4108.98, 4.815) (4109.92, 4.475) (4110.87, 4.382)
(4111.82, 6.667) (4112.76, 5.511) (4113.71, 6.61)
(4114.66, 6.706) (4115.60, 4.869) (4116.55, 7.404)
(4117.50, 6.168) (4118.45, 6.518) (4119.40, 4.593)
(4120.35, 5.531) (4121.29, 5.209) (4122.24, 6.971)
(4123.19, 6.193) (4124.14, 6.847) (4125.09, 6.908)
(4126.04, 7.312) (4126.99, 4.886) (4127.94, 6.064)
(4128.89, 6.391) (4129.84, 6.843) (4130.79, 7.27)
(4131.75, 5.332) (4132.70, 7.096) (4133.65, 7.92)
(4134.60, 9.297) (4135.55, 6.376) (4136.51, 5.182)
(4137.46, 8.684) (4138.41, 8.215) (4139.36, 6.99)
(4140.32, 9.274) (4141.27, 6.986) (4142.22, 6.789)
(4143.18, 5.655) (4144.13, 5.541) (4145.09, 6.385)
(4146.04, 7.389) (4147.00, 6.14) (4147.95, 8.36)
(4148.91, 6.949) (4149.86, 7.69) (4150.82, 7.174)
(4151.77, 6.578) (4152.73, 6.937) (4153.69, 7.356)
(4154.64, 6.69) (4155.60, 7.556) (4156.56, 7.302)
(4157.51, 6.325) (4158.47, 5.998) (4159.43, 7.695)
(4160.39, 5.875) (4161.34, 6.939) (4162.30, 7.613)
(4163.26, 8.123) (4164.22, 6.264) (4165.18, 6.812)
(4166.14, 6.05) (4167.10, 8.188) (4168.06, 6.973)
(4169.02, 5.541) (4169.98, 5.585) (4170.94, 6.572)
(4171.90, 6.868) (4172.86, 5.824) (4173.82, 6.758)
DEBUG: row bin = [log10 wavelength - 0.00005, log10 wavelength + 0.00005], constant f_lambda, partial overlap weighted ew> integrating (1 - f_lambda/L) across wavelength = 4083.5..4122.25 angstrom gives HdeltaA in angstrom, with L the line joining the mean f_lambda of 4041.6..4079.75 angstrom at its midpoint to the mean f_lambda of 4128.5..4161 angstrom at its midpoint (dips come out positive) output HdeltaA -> 5.4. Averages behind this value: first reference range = 6.26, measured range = 5.7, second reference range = 7.01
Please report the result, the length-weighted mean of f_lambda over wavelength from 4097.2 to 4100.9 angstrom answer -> 5.57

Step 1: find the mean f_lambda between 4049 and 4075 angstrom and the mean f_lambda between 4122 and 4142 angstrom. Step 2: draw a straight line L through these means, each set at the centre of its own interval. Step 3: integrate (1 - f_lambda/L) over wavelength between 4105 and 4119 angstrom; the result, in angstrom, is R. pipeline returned 2.06 angstrom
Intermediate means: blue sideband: 6.2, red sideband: 7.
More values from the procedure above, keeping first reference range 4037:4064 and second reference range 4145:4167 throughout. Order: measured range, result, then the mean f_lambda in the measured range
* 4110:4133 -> 2.5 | 6.14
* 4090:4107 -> 3.1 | 5.58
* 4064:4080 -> 2.5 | 5.69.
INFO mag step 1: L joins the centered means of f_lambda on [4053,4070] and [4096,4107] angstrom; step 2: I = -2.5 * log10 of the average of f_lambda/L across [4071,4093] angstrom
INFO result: -0.07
